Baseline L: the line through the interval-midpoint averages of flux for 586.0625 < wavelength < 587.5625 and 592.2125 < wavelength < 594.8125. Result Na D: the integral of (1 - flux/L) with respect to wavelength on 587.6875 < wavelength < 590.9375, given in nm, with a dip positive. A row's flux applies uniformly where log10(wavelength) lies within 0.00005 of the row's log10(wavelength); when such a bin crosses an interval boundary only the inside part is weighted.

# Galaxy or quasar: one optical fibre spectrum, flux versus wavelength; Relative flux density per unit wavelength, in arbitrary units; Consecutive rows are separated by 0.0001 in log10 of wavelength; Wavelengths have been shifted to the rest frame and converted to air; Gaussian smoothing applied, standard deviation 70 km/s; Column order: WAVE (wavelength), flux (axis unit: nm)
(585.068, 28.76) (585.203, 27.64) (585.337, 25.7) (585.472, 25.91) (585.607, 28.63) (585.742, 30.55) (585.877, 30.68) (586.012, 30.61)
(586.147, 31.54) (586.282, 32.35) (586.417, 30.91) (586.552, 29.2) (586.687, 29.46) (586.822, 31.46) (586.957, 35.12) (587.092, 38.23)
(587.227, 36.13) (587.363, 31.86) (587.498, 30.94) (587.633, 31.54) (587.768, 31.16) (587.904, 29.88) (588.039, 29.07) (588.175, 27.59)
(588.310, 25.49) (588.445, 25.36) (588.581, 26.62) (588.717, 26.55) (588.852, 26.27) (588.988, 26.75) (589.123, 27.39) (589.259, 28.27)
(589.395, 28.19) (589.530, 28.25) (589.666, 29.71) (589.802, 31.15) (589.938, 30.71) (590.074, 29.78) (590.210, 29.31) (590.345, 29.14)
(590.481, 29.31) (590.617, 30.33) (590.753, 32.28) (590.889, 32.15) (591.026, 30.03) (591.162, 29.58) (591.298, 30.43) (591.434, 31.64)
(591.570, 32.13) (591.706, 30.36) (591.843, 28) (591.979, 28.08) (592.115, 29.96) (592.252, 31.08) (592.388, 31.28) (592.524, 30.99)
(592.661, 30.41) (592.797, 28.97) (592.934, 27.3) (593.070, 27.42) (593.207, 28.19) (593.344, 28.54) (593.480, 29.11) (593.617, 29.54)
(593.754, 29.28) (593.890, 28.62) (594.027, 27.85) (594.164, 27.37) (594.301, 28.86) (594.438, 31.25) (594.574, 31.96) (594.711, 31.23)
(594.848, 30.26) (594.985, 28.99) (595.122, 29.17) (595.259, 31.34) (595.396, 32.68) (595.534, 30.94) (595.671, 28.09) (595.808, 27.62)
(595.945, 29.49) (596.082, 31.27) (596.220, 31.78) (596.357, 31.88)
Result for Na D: 0.263 nm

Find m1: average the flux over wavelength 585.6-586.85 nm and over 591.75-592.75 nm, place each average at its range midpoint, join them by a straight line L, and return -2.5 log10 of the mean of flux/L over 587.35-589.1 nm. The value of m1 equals 0.08 mag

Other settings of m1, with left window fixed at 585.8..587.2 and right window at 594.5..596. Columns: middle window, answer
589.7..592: 0.03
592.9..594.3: 0.08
